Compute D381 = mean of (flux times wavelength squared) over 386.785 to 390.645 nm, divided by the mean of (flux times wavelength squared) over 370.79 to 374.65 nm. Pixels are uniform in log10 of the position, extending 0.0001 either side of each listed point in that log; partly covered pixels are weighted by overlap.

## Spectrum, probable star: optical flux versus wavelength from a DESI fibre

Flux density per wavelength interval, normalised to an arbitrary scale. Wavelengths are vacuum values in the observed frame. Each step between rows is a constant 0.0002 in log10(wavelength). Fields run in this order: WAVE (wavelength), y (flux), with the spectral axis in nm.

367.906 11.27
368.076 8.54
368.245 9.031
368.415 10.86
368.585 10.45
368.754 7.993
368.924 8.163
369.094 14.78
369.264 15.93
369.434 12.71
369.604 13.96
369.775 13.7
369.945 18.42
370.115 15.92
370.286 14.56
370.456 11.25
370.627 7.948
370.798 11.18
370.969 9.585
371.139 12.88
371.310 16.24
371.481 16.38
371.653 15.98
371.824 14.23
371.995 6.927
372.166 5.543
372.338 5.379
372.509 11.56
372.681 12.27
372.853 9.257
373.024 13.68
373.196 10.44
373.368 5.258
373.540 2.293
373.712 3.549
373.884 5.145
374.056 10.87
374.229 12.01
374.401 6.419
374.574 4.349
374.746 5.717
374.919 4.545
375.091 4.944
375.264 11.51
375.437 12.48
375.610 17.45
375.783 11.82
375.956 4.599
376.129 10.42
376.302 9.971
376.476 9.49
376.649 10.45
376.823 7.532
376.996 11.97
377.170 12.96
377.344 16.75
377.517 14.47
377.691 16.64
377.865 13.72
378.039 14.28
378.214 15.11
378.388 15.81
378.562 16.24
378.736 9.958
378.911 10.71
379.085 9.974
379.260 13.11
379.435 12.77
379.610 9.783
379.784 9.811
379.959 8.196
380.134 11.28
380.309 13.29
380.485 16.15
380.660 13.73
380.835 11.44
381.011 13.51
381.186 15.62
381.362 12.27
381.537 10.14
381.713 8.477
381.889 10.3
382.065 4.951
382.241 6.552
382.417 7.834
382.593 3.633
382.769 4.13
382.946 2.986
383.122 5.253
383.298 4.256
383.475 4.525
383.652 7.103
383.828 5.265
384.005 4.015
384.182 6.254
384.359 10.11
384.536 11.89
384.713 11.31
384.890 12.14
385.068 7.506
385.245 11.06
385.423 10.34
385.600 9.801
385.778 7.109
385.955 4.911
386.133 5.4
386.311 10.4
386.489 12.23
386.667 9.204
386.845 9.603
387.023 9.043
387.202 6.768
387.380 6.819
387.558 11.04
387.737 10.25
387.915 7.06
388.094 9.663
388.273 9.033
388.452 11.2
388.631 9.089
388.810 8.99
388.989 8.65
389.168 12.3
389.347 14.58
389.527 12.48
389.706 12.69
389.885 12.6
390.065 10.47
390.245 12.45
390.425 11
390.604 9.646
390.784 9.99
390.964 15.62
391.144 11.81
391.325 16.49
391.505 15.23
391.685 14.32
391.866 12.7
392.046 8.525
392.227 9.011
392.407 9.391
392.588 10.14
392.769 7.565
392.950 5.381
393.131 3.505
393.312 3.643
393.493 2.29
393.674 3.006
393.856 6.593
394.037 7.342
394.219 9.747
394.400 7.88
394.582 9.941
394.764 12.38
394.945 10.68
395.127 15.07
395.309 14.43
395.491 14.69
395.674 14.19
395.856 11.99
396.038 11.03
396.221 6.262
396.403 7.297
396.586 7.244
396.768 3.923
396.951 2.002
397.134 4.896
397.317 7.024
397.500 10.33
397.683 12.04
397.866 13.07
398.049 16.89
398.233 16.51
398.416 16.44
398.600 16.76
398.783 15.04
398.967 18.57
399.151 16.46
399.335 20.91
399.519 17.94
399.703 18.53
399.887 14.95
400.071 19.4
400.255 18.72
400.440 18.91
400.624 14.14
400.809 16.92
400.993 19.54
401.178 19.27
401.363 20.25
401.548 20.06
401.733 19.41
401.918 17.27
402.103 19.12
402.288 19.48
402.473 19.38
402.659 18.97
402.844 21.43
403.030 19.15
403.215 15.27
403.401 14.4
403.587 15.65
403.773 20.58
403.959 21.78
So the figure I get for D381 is 1.2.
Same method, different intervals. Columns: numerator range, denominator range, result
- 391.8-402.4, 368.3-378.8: 1.29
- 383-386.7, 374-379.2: 0.75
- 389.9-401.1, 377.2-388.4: 1.28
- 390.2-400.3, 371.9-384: 1.29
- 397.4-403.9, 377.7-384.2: 1.96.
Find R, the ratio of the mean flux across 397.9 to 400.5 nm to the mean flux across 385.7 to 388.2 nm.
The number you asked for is 2.04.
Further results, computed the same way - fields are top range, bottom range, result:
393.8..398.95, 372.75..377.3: 1.23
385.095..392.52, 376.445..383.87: 0.99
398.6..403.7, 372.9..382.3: 1.70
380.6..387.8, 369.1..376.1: 0.81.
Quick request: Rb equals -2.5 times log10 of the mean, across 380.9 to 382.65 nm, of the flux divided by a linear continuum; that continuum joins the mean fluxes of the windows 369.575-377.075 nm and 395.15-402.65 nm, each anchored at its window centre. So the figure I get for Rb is 0.23 mag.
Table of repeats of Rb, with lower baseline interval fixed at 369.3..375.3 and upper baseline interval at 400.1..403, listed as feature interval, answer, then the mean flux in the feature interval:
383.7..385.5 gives 0.478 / 8.94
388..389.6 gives 0.382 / 10.6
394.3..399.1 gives 0.459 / 11.5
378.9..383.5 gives 0.321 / 9.47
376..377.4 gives 0.065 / 10.9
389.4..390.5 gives 0.270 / 12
